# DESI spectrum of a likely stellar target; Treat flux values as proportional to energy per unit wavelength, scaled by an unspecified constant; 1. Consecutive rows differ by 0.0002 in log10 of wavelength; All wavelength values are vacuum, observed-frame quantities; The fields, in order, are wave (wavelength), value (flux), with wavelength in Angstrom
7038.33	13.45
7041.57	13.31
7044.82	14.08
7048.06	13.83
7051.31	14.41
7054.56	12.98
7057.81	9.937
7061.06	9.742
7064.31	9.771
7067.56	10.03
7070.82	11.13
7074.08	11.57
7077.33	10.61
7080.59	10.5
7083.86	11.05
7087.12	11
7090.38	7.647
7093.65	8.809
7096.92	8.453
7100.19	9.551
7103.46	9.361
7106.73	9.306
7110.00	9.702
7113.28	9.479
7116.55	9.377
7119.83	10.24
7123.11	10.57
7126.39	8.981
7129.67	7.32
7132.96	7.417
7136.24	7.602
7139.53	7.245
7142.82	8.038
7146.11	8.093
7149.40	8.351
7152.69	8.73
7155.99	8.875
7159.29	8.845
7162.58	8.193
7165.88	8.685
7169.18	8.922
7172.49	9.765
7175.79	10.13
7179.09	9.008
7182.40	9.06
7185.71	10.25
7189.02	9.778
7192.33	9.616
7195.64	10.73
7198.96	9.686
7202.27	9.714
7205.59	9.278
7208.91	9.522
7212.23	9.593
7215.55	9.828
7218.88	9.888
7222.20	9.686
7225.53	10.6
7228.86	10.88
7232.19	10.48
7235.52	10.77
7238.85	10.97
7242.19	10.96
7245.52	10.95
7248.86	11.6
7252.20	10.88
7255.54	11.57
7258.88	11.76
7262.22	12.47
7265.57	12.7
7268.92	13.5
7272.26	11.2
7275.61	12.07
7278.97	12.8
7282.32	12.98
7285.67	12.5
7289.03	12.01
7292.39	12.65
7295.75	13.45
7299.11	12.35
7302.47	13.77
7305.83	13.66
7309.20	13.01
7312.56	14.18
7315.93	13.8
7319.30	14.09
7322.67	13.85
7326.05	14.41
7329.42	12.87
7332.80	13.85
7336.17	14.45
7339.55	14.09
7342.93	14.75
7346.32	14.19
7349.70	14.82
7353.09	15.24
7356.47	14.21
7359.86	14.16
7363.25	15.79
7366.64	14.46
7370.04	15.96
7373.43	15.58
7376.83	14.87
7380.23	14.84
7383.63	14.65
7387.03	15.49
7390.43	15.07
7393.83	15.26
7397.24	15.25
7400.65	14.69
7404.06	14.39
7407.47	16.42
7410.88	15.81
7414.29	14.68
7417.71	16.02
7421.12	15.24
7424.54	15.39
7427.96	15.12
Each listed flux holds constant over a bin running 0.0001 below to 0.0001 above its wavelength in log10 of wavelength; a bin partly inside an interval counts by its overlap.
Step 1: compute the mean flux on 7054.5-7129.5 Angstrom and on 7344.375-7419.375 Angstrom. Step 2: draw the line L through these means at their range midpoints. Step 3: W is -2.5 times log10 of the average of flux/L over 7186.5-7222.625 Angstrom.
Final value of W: 0.21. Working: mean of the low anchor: 9.88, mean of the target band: 9.77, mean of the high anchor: 15.1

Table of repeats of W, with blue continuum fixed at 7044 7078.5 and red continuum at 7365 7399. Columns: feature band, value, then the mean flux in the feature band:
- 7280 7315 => 0.09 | 13.1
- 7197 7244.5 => 0.30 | 10.1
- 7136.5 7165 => 0.46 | 8.27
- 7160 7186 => 0.36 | 9.19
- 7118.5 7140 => 0.40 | 8.52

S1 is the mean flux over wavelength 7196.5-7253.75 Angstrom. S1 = 10.3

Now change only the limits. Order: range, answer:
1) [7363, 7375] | 15.4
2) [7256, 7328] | 13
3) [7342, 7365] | 14.7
